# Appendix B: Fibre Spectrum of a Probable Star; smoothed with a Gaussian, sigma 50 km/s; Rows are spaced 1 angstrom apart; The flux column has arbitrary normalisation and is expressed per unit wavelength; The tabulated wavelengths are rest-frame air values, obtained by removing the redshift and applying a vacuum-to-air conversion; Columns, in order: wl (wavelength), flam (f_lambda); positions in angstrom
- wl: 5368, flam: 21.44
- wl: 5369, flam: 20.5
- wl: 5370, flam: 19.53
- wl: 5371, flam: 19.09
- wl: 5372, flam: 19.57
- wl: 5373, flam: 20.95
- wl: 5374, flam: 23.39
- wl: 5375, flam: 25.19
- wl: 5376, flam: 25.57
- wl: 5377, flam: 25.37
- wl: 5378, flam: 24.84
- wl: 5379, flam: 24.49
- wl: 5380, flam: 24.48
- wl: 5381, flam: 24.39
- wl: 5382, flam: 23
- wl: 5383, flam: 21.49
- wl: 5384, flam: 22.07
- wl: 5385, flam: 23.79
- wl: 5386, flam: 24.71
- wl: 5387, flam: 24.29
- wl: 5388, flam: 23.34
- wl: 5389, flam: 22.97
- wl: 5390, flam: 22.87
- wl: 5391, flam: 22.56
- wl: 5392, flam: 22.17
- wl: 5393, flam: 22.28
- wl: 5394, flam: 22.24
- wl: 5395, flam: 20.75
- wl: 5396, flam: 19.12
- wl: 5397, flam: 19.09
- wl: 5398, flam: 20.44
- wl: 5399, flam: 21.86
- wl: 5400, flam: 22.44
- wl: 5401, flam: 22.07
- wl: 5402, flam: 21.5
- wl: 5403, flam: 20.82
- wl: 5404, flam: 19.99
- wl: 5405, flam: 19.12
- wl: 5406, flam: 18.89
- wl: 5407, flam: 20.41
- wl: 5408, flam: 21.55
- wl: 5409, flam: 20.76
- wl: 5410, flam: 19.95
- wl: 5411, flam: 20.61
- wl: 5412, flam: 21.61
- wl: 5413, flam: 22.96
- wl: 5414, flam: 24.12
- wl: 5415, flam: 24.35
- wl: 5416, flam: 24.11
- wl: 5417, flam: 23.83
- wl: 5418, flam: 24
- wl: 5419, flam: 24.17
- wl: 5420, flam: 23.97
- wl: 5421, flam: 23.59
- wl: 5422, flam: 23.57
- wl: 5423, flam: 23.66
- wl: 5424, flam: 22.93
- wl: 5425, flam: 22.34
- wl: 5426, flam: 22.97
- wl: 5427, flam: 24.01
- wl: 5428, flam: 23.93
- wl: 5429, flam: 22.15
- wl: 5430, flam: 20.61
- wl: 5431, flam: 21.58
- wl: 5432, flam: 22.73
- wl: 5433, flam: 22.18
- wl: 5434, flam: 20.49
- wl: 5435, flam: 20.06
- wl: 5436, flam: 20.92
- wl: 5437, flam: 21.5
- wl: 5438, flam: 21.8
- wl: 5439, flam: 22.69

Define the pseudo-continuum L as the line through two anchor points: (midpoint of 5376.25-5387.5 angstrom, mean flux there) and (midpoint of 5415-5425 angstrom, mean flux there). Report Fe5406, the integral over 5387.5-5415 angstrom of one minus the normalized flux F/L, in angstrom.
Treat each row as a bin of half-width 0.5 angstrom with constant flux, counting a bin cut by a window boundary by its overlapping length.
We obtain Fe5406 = 2.8 angstrom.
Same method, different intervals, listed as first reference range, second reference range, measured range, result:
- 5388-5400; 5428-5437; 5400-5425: -0.75 angstrom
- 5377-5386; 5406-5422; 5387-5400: 0.86 angstrom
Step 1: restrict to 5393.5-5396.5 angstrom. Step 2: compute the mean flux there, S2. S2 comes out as 20.7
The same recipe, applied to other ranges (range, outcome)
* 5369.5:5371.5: 19.3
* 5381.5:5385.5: 22.6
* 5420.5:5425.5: 23.2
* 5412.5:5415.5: 23.8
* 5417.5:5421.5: 23.9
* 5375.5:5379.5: 25.1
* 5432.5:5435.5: 20.9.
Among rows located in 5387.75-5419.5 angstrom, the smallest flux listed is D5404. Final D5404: 18.89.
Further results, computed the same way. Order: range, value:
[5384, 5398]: 19.09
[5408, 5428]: 19.95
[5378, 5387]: 21.49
